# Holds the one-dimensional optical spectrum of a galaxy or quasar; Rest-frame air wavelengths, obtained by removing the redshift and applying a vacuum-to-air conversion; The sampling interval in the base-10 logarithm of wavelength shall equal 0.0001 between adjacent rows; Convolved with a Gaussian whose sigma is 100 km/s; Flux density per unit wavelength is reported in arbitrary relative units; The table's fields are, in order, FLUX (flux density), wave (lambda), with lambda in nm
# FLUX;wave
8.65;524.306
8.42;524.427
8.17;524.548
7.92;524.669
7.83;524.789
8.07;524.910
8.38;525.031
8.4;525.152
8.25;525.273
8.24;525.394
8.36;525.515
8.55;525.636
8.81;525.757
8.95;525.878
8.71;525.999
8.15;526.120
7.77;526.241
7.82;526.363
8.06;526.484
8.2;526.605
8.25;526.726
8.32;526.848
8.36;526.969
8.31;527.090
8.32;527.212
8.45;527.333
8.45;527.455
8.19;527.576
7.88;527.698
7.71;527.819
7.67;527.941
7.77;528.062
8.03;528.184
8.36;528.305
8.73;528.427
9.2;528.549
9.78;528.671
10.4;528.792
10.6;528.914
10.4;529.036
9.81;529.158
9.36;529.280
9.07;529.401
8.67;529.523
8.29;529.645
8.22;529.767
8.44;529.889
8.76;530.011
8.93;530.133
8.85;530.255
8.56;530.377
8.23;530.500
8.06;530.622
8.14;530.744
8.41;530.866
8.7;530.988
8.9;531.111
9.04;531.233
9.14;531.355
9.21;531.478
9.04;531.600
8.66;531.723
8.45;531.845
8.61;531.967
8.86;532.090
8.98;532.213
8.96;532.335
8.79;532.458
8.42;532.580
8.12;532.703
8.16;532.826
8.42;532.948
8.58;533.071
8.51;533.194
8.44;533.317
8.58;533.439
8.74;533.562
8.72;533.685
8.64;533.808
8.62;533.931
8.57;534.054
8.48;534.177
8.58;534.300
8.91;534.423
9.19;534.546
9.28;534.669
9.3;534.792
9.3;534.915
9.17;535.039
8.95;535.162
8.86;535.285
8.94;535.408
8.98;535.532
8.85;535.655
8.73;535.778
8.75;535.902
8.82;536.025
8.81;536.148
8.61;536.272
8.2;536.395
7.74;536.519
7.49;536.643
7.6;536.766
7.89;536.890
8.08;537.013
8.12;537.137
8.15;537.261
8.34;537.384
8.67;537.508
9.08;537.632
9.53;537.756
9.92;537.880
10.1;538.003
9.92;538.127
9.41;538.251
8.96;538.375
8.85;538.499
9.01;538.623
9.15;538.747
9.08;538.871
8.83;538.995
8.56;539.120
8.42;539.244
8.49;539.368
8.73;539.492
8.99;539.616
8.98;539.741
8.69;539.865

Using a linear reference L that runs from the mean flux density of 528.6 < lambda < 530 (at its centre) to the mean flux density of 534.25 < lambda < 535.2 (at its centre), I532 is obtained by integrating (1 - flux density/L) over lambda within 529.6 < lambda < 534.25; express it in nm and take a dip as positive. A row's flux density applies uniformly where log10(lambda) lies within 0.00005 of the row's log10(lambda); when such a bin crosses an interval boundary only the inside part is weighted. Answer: 0.31 nm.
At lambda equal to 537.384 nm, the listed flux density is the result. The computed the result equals 8.34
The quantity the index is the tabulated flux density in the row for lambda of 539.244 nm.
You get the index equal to 8.42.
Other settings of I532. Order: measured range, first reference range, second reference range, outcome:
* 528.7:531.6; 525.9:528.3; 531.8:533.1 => -0.202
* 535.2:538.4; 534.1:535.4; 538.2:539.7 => 0.079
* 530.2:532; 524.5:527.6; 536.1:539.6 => -0.043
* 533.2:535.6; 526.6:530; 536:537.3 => -0.167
